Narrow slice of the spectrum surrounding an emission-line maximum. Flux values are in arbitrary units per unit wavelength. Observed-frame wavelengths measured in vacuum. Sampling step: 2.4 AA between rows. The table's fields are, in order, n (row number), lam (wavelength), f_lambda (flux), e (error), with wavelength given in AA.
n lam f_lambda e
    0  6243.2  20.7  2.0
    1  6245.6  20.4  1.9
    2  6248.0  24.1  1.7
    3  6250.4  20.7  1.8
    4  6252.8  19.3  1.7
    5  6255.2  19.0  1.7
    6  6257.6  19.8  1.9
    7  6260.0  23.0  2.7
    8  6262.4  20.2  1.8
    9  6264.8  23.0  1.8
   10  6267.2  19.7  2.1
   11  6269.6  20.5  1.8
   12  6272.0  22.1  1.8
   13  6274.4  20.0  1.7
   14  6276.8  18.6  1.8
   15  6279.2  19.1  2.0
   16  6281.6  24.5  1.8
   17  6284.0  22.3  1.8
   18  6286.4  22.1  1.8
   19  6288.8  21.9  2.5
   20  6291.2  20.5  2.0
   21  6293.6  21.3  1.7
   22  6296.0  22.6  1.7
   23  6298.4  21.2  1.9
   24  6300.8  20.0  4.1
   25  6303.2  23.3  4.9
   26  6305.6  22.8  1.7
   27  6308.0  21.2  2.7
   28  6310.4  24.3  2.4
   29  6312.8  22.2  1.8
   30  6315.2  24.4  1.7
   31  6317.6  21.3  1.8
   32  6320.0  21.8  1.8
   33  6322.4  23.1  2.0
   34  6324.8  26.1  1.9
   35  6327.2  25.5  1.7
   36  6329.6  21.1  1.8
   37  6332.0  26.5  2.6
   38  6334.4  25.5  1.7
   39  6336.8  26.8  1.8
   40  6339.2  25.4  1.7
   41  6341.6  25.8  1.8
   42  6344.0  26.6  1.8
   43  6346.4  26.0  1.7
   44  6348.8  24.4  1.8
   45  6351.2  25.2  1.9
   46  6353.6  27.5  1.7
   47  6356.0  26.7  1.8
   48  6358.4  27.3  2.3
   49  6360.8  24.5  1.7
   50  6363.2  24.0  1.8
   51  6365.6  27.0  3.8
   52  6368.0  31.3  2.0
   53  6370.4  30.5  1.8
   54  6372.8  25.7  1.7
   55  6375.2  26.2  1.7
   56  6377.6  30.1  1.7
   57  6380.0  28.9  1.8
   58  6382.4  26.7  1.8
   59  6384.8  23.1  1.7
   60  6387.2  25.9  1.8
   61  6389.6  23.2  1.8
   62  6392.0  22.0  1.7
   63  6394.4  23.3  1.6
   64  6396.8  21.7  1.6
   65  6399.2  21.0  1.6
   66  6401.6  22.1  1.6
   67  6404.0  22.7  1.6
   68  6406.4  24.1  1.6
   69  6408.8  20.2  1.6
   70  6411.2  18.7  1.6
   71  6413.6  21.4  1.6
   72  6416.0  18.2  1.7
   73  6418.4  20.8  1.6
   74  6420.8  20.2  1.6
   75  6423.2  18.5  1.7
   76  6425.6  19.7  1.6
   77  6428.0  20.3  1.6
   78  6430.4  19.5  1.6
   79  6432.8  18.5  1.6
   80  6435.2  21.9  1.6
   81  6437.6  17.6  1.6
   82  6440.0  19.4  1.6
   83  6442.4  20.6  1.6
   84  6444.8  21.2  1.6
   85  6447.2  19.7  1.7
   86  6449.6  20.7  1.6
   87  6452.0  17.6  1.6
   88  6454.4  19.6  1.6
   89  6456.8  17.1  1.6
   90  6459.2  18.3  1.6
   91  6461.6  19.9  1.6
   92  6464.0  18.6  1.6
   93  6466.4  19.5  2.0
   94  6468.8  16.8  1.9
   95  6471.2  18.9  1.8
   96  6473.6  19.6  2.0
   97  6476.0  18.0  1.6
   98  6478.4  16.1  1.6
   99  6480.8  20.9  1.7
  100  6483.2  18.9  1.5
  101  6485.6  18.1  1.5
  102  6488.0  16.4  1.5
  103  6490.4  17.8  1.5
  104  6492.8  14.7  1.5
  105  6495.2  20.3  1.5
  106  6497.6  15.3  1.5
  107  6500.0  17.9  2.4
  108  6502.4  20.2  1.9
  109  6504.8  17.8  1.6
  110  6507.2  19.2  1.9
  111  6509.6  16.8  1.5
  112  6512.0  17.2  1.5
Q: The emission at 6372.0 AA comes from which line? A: C III] 1909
